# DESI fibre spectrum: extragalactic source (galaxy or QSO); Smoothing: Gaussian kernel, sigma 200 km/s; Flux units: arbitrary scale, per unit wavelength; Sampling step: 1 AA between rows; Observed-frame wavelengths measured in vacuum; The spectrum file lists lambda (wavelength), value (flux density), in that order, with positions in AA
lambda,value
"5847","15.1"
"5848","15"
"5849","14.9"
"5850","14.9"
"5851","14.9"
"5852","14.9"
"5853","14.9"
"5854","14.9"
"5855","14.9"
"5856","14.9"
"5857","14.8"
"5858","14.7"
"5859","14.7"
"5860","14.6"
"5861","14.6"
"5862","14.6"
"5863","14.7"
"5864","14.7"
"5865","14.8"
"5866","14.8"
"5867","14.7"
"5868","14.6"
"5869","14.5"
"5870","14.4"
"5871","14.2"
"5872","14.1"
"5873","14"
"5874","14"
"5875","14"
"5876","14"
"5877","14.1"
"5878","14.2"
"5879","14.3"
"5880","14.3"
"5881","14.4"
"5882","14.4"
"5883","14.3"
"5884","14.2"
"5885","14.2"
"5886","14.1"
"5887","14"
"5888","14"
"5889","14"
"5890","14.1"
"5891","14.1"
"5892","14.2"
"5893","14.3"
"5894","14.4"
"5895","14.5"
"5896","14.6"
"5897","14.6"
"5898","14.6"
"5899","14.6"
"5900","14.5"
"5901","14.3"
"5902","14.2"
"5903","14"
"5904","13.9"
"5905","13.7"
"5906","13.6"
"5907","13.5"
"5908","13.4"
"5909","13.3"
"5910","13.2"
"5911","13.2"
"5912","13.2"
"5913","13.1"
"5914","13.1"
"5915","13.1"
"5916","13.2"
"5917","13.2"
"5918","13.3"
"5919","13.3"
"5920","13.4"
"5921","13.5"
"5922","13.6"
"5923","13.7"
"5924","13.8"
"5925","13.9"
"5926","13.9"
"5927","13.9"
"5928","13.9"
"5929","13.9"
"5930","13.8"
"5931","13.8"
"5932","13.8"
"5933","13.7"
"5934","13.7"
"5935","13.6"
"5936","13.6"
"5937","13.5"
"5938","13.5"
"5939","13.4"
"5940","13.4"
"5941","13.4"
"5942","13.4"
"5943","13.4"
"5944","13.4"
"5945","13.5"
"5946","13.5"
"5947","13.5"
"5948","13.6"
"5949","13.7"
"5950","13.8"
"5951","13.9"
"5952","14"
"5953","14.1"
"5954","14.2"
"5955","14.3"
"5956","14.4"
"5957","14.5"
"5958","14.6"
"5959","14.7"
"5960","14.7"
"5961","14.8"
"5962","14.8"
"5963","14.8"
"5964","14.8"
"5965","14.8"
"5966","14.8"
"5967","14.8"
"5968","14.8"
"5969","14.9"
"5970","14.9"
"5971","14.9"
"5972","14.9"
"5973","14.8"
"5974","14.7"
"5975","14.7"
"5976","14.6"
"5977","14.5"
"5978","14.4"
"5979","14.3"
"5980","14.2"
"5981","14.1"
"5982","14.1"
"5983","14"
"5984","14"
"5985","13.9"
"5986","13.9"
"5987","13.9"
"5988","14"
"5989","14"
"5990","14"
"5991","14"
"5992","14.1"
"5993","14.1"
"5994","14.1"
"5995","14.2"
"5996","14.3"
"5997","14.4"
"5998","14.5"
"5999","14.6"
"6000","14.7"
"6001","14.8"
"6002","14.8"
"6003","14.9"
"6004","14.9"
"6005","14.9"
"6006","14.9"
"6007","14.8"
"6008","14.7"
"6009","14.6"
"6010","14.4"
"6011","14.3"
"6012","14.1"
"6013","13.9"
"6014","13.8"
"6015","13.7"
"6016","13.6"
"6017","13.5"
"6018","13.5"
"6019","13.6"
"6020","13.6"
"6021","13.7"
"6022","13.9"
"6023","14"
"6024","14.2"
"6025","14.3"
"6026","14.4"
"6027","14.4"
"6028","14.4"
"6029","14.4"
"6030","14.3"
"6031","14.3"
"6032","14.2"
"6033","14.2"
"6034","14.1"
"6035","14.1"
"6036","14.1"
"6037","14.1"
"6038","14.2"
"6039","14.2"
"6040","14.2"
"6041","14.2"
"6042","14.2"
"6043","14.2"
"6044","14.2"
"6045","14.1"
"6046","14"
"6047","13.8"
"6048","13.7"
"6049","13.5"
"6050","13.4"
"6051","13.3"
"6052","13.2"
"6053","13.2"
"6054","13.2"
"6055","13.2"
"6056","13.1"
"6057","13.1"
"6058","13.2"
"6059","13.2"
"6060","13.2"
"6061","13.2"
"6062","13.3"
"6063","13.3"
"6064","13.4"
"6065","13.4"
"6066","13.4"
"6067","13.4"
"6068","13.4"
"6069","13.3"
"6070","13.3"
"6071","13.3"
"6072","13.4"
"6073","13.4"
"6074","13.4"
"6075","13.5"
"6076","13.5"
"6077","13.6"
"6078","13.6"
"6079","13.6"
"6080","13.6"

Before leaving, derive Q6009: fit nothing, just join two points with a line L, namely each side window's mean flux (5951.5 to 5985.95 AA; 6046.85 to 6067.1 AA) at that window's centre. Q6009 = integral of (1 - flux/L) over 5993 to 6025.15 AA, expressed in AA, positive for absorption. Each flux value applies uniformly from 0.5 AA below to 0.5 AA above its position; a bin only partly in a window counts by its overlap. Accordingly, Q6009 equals -0.7 AA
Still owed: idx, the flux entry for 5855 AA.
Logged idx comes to 14.9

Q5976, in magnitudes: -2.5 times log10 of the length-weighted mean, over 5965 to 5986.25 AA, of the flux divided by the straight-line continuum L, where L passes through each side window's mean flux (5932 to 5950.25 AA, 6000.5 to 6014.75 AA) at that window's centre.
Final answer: -0.034 mag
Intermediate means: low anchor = 13.5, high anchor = 14.5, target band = 14.5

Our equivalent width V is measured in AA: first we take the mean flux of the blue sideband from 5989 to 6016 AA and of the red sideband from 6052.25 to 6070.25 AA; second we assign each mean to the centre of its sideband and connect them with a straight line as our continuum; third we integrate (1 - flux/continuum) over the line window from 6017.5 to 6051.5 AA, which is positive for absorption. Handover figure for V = -0.6 AA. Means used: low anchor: 14.4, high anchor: 13.3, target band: 14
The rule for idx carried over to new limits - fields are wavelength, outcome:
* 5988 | 14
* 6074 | 13.4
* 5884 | 14.2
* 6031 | 14.3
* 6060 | 13.2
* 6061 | 13.2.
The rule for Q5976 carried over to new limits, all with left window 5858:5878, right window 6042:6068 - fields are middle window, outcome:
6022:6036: -0.05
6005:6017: -0.04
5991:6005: -0.06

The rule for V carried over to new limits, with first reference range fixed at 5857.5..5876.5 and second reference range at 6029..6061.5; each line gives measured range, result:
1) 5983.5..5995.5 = 0.0 AA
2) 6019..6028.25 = -0.1 AA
